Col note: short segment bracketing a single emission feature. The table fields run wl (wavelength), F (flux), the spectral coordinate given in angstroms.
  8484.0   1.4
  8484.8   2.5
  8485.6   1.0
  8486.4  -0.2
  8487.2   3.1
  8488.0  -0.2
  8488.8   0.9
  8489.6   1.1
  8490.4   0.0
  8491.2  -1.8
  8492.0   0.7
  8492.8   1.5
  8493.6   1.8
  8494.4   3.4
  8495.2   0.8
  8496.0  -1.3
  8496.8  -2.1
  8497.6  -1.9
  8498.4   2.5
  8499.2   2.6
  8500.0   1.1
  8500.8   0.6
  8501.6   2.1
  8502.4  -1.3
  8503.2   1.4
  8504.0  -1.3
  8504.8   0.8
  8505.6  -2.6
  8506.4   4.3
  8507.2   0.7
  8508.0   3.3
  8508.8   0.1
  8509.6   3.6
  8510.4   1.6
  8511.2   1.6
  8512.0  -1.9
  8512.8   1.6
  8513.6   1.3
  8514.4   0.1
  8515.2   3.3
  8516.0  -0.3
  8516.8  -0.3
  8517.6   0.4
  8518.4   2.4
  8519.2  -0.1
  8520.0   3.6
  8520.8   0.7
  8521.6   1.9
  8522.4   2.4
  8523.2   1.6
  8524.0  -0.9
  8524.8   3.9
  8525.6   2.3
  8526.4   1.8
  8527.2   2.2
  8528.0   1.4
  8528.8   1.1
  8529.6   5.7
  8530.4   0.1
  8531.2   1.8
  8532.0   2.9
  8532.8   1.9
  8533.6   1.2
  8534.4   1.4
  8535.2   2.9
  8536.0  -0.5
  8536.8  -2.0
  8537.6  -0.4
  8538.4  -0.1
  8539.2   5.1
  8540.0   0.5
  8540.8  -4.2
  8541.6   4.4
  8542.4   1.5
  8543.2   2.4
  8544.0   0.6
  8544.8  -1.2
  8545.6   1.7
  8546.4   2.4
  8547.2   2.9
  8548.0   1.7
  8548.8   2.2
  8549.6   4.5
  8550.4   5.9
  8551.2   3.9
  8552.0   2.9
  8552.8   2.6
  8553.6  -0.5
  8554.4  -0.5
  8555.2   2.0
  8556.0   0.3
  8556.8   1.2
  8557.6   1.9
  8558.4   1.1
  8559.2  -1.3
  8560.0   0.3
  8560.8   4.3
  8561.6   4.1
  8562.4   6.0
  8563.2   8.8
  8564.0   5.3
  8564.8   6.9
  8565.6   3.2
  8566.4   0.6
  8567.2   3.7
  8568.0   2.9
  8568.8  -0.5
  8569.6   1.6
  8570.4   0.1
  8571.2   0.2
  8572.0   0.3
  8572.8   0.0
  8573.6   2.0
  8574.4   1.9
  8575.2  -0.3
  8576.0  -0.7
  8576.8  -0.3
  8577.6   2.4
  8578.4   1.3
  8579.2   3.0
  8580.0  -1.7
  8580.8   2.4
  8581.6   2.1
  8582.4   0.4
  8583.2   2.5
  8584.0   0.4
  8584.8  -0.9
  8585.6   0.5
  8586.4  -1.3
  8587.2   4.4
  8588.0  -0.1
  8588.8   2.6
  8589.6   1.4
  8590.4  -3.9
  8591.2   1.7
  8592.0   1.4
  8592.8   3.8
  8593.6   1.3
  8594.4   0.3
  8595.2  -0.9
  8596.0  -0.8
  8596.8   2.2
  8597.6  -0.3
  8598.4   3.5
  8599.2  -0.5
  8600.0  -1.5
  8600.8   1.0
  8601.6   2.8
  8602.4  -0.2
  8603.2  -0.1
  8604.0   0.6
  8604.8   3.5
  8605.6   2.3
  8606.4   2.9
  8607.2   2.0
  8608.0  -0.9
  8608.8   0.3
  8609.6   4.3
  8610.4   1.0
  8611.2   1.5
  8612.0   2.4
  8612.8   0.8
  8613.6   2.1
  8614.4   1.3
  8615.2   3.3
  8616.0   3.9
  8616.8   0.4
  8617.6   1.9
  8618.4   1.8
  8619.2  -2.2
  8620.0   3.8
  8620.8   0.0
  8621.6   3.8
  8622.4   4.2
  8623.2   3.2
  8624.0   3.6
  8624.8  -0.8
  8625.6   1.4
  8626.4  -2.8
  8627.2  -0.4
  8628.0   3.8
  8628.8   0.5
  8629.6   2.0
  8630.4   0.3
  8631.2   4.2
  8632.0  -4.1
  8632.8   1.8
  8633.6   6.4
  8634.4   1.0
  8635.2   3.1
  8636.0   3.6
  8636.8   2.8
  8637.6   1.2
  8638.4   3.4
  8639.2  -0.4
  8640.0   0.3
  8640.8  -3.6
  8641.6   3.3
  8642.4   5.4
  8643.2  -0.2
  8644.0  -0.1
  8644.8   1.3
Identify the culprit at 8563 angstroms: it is H-gamma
